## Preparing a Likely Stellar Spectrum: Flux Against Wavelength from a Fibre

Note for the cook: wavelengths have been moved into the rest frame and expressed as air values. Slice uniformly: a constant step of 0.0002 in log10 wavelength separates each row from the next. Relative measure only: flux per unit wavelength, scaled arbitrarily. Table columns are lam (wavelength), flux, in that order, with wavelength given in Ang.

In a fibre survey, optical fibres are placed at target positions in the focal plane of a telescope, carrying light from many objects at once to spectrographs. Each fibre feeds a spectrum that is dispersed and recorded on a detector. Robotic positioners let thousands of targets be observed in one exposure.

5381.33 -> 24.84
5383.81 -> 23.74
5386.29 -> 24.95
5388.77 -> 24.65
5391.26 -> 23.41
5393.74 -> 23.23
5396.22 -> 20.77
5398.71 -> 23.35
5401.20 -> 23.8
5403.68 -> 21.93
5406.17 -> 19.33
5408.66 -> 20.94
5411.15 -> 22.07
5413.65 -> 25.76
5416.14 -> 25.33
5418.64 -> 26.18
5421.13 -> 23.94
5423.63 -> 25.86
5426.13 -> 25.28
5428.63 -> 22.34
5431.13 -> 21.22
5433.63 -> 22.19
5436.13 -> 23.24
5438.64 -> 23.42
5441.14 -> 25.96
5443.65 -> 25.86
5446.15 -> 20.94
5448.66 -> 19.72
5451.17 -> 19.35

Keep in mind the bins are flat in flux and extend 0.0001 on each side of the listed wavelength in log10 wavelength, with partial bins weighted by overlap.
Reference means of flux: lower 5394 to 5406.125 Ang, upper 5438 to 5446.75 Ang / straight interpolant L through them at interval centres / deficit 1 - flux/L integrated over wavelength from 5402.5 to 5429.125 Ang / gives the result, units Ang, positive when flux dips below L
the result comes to -0.6 Ang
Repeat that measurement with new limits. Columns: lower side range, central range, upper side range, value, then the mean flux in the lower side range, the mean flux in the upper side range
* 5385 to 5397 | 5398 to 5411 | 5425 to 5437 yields 0.8 Ang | 23.5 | 22.8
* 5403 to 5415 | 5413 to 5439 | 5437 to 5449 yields -1.5 Ang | 22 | 23.4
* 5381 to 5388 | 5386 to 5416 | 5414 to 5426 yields 2.4 Ang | 24.5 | 25.4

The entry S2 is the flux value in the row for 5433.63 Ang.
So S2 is 22.19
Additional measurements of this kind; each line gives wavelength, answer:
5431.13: 21.22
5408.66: 20.94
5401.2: 23.8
